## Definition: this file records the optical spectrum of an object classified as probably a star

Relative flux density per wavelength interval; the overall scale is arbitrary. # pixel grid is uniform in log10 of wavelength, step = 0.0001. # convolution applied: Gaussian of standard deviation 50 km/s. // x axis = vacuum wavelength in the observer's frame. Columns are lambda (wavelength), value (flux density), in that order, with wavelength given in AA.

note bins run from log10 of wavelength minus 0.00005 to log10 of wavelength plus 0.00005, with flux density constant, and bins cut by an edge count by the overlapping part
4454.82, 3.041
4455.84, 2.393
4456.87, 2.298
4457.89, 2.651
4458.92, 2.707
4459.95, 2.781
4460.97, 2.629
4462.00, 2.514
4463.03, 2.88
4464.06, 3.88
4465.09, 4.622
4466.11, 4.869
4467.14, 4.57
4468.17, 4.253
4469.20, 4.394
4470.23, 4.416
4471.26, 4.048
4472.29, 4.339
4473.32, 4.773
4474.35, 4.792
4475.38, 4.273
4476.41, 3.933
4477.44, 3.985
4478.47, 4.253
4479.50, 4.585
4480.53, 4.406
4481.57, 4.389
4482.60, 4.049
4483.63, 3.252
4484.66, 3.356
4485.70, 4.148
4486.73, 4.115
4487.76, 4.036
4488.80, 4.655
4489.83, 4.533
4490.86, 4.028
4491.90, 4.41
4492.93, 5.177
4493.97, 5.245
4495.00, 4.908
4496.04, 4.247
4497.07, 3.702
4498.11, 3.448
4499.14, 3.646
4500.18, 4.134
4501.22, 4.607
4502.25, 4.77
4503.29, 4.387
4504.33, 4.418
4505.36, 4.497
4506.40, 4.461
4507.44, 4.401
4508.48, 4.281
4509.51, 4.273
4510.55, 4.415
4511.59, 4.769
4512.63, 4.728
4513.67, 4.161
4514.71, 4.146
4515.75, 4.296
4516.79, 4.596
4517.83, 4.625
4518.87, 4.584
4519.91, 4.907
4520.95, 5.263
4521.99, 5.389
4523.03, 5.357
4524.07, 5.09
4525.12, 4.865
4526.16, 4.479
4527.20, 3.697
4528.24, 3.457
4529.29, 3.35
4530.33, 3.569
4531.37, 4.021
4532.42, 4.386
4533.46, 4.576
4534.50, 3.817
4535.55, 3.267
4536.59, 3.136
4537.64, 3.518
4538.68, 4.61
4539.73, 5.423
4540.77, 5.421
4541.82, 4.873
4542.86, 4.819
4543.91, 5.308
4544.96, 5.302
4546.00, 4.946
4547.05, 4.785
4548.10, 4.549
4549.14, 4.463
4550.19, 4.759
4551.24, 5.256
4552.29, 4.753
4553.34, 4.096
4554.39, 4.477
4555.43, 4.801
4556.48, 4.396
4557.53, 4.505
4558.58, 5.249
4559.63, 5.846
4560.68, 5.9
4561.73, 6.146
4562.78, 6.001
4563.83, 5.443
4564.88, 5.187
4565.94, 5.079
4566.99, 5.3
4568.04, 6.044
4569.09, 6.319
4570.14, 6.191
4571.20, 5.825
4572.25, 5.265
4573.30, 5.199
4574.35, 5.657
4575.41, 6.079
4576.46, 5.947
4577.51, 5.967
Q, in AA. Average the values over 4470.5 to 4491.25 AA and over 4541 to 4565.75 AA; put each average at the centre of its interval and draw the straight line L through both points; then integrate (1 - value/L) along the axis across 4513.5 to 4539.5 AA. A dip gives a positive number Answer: 2.3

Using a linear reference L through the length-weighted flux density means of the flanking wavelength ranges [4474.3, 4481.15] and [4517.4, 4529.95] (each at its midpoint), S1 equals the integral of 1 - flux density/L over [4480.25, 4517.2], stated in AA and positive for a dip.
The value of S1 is 0.94 AA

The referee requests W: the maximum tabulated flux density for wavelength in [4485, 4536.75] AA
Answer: 5.389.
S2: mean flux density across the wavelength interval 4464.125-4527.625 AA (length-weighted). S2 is 4.42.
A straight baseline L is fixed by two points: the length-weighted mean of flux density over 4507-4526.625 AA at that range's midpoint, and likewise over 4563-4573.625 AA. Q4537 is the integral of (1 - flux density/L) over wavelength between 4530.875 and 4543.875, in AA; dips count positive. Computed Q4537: 1.8 AA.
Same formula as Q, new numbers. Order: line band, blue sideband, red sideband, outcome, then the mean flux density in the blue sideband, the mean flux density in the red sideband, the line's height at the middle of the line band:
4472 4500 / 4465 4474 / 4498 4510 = 0.96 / 4.48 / 4.31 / 4.4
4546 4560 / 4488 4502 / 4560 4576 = 1.74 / 4.37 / 5.71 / 5.43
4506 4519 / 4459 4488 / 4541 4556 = -0.05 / 4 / 4.81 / 4.42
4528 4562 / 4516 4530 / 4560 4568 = 3.60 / 4.57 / 5.61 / 5.13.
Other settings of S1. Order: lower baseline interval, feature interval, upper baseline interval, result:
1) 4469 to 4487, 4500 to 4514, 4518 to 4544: -0.4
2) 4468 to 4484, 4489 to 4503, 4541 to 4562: 0.2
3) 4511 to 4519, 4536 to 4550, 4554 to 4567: 0.8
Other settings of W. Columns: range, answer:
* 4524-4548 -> 5.423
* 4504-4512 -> 4.769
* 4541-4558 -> 5.308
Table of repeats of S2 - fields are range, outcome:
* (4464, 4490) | 4.27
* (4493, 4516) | 4.38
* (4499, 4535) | 4.42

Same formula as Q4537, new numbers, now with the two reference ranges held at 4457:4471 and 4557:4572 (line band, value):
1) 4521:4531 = 0.92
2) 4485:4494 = -0.65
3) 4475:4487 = -0.36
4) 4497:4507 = 0.32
